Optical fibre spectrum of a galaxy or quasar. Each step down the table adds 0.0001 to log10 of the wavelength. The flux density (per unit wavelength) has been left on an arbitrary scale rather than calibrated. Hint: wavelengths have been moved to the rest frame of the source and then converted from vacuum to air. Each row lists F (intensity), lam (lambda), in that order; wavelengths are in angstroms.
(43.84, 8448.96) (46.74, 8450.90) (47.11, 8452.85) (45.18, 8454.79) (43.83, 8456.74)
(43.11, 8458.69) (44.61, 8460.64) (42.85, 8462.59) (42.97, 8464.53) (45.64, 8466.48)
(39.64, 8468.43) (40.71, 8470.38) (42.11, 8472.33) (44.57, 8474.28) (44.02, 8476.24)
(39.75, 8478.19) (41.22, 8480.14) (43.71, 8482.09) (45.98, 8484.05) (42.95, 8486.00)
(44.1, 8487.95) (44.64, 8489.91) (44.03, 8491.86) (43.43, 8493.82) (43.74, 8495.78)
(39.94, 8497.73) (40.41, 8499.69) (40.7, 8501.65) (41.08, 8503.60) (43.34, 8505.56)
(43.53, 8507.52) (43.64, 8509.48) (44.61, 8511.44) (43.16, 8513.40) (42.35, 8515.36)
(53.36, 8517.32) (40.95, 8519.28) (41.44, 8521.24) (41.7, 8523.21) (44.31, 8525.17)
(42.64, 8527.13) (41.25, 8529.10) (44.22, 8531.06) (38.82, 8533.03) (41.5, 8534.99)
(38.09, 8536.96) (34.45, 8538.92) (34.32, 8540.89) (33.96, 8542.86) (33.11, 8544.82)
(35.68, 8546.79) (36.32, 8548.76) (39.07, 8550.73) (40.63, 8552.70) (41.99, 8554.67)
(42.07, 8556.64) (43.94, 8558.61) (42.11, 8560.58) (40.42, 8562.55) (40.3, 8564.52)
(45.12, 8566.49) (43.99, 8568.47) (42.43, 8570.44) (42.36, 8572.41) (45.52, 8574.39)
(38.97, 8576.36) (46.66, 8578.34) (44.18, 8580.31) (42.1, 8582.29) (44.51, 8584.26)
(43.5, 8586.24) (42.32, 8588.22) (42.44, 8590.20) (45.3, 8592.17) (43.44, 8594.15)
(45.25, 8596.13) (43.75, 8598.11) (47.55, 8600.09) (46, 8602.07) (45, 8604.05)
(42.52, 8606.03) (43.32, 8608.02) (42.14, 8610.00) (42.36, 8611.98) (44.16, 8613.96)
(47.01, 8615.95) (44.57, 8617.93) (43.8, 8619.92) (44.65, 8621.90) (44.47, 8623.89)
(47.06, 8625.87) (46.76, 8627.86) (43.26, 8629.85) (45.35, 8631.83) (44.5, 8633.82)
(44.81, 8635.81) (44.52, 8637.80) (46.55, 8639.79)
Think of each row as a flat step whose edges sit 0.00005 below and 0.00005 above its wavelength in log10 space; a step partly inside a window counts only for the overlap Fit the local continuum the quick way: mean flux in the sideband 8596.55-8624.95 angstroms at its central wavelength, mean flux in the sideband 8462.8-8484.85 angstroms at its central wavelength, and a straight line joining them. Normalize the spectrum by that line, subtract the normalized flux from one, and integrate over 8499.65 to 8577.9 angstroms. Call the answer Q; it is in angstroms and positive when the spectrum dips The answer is 4.10 angstroms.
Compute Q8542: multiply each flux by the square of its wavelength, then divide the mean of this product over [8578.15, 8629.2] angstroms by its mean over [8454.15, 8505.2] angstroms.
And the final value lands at 1.1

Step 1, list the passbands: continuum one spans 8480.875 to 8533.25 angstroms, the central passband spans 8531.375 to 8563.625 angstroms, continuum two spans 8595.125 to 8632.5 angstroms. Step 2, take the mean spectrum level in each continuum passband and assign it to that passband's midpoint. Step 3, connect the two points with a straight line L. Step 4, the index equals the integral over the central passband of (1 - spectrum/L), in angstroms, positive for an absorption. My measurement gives 3.7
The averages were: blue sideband 43.2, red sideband 44.7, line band 38.7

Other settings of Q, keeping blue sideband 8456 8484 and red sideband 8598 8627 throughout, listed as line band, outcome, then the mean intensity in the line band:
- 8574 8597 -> 0.3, 43.6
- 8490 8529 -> 0.2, 43.1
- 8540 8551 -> 2.2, 35.2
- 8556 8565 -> 0.4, 41.9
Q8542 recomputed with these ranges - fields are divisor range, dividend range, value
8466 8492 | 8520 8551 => 0.91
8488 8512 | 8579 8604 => 1.06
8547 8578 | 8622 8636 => 1.10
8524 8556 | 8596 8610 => 1.16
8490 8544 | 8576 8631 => 1.08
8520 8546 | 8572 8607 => 1.14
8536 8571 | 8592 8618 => 1.14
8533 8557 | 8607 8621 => 1.19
